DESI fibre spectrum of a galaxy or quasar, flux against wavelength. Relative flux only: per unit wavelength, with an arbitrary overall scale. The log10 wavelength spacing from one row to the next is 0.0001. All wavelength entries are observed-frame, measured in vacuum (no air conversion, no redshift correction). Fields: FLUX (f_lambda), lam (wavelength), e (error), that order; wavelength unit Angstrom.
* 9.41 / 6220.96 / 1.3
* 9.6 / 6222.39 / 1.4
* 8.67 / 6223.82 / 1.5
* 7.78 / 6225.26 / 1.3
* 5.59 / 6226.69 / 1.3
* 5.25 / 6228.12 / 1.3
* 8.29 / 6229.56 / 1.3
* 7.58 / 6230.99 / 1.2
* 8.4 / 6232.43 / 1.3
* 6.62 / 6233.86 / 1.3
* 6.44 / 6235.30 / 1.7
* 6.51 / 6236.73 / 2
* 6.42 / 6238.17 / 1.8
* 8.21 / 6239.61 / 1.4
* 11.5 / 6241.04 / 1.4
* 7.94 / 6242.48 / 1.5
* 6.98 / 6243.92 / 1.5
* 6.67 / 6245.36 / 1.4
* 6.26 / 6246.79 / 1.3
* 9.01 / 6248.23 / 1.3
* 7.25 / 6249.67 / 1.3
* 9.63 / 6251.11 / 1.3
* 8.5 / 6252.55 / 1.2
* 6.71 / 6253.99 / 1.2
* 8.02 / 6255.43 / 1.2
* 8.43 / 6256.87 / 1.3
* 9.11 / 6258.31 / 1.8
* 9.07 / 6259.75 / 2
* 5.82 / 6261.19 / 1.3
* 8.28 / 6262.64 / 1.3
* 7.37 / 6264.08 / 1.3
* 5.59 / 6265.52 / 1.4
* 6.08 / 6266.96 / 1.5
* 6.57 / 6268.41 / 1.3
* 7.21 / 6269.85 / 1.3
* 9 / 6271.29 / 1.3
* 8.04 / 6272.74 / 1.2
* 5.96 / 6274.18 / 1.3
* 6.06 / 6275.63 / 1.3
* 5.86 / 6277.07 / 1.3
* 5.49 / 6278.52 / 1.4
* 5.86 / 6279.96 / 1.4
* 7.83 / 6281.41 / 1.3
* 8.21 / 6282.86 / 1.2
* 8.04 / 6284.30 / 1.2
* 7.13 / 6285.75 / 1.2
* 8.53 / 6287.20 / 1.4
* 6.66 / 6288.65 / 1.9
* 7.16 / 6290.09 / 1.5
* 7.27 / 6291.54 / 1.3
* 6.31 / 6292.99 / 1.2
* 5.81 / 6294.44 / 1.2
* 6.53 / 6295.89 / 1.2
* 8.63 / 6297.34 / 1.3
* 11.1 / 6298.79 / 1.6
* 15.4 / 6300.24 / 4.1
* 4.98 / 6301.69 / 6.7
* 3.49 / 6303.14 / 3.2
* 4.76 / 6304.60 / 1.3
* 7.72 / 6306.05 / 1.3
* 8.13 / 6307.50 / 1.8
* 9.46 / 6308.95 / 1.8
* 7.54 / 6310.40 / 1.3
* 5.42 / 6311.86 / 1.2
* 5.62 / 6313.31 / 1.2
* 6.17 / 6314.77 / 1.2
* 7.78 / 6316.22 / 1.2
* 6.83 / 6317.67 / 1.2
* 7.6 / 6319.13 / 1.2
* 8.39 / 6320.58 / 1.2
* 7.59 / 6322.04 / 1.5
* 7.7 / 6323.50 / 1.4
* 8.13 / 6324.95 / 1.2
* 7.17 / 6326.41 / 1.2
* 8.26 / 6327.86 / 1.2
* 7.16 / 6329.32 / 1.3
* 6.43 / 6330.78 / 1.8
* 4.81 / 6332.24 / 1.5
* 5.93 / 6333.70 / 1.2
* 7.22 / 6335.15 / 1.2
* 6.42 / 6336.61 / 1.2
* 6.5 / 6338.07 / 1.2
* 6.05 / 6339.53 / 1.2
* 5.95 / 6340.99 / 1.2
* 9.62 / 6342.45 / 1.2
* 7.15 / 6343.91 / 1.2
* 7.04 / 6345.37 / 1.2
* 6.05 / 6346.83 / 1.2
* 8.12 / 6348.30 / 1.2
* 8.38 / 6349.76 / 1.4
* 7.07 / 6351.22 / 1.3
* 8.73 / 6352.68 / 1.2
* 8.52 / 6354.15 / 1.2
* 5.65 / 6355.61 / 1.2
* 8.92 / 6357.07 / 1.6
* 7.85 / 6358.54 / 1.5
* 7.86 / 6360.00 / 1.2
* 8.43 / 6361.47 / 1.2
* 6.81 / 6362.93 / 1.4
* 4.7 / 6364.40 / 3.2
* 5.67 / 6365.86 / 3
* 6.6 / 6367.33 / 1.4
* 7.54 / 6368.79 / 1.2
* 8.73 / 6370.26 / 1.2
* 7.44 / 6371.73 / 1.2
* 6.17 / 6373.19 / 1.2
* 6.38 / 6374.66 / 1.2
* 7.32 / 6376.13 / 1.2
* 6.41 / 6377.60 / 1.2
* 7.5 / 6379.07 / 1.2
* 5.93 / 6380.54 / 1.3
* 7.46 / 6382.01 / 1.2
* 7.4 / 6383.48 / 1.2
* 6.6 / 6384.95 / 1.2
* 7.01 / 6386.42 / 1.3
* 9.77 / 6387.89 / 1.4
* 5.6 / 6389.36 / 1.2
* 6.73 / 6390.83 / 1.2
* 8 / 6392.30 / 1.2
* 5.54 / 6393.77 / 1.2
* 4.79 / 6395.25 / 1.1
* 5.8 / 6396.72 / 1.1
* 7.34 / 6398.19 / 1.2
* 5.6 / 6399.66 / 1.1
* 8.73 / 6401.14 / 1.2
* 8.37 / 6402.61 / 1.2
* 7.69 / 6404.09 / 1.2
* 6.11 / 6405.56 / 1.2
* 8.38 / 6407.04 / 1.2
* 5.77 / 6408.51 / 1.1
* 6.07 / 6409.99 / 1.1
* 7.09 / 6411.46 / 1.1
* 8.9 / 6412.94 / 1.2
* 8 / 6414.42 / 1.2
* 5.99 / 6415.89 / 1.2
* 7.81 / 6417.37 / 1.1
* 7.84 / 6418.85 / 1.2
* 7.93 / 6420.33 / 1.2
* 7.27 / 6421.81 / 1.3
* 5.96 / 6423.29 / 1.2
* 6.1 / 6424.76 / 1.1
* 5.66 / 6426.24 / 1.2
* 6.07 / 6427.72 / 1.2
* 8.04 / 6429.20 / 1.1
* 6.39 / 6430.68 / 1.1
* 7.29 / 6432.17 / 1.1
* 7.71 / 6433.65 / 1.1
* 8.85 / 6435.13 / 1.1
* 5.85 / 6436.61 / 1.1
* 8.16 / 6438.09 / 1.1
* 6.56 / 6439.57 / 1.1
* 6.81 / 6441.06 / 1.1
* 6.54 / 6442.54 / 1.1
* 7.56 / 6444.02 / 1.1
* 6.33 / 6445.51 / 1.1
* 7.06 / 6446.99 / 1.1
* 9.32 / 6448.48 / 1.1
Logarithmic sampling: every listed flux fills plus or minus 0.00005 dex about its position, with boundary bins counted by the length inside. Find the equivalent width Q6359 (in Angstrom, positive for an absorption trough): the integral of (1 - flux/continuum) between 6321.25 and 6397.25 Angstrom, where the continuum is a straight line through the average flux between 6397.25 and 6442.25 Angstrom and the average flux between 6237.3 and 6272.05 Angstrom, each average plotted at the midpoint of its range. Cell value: 3.1 Angstrom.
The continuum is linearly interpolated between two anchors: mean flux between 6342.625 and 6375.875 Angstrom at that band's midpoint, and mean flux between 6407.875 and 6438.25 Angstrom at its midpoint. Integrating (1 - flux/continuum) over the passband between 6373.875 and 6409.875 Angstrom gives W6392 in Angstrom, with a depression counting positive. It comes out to 1.4 Angstrom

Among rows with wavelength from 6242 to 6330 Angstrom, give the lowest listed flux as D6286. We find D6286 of 3.49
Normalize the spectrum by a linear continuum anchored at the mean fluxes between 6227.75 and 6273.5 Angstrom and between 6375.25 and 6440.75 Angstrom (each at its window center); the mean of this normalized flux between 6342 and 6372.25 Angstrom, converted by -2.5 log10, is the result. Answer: -0.03 mag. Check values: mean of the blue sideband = 7.6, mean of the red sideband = 7.03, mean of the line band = 7.45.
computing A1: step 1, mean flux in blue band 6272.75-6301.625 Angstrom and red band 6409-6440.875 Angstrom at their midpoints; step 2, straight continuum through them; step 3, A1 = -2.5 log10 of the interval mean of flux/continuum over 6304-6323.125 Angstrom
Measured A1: 0.04 mag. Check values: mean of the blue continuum 7.53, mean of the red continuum 7.1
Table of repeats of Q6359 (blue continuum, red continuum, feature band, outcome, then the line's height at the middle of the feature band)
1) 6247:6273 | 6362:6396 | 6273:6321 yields 1.5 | 7.44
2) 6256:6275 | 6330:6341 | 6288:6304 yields -1.6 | 6.88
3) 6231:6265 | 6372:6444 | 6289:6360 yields 0.9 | 7.4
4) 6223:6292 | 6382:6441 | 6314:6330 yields -0.6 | 7.25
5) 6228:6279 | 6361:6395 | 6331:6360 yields -0.5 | 7.04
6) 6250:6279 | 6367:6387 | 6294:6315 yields -0.5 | 7.24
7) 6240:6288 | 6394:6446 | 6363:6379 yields 1.0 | 7.16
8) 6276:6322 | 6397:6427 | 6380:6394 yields 0.1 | 7.15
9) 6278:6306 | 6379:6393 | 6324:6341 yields 1.3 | 7.28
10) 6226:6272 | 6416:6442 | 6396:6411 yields 0.3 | 7.11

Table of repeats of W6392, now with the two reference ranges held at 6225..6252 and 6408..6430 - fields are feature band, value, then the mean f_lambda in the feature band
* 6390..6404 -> 0.47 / 6.8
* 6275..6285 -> 0.82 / 6.77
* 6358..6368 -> 0.44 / 6.83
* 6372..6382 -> 0.54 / 6.72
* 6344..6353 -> -0.38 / 7.48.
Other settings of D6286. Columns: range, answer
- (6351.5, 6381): 4.7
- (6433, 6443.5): 5.85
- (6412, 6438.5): 5.66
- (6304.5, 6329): 4.76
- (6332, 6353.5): 4.81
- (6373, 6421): 4.79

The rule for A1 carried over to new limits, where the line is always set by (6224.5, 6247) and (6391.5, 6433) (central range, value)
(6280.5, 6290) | -0.07 mag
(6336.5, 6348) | 0.03 mag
